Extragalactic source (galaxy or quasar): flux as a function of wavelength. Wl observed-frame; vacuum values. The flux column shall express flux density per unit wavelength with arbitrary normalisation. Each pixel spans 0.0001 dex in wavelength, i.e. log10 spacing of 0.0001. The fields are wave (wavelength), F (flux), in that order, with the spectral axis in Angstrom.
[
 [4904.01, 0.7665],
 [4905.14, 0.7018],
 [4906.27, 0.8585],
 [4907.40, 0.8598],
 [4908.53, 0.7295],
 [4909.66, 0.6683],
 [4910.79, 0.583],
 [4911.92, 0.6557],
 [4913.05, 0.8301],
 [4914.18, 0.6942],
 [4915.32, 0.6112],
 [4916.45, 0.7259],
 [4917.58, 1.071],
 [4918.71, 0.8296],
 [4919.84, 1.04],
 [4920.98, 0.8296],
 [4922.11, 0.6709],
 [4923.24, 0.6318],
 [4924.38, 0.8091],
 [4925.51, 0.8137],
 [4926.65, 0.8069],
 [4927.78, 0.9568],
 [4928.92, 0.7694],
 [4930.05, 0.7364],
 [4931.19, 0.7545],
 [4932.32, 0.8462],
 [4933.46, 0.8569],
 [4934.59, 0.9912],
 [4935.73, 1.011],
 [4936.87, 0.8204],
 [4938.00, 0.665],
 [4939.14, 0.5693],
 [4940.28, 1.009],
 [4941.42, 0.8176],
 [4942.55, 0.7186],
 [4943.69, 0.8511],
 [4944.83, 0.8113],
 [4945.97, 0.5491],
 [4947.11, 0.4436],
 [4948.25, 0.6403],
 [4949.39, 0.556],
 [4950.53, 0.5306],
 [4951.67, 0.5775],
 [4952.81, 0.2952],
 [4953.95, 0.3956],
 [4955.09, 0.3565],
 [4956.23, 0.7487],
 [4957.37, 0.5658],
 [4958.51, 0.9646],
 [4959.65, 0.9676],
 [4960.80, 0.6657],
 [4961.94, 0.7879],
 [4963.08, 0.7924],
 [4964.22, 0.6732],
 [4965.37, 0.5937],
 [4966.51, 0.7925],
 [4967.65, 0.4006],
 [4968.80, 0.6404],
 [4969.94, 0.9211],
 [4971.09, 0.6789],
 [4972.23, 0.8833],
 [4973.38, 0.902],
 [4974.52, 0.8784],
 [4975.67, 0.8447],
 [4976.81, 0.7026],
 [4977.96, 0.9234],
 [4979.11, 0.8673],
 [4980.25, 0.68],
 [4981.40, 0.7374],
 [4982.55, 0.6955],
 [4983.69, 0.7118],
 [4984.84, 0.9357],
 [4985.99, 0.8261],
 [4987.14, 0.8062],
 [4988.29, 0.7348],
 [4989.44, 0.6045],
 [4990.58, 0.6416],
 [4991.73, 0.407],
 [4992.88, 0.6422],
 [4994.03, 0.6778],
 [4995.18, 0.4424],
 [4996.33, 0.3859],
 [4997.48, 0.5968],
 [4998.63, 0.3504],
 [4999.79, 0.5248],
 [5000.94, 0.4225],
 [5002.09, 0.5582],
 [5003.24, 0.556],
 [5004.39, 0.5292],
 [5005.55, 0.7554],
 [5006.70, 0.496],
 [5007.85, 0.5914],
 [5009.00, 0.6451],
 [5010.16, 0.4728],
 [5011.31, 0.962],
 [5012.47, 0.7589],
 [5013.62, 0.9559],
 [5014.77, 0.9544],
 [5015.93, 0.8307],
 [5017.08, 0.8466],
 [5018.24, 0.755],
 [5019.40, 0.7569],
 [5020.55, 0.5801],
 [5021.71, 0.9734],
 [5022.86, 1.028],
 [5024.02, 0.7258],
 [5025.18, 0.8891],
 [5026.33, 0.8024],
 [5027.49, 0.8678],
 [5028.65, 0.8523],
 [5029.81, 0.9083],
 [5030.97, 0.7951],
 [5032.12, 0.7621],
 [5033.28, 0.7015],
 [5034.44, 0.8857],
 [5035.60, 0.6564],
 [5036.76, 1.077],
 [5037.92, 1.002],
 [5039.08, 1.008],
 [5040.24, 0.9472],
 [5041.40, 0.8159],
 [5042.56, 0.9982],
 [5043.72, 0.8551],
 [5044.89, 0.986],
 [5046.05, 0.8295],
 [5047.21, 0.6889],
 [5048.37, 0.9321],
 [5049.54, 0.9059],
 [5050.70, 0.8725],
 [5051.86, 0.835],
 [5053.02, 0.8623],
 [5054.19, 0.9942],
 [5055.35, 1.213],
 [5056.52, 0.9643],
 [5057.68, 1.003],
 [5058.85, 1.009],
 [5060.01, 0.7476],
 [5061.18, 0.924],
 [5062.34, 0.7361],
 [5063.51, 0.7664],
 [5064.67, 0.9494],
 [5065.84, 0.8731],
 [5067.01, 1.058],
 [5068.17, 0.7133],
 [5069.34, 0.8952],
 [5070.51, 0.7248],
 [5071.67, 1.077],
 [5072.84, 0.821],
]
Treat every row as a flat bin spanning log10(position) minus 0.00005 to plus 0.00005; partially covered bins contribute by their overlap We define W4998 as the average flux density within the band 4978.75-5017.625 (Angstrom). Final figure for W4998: 0.664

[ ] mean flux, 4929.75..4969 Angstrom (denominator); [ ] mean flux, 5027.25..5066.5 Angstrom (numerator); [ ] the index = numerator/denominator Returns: 1.3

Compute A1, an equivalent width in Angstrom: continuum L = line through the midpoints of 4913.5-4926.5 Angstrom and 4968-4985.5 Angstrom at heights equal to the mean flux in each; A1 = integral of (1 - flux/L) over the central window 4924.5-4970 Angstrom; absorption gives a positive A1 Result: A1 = 4.5 Angstrom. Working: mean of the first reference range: 0.794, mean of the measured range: 0.715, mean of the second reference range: 0.795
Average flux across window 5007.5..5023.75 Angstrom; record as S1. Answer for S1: 0.795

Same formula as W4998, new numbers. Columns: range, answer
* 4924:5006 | 0.699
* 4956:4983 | 0.763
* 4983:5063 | 0.78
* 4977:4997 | 0.689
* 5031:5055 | 0.882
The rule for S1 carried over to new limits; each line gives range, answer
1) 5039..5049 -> 0.889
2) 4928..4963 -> 0.713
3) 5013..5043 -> 0.86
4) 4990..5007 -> 0.533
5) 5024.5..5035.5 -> 0.821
